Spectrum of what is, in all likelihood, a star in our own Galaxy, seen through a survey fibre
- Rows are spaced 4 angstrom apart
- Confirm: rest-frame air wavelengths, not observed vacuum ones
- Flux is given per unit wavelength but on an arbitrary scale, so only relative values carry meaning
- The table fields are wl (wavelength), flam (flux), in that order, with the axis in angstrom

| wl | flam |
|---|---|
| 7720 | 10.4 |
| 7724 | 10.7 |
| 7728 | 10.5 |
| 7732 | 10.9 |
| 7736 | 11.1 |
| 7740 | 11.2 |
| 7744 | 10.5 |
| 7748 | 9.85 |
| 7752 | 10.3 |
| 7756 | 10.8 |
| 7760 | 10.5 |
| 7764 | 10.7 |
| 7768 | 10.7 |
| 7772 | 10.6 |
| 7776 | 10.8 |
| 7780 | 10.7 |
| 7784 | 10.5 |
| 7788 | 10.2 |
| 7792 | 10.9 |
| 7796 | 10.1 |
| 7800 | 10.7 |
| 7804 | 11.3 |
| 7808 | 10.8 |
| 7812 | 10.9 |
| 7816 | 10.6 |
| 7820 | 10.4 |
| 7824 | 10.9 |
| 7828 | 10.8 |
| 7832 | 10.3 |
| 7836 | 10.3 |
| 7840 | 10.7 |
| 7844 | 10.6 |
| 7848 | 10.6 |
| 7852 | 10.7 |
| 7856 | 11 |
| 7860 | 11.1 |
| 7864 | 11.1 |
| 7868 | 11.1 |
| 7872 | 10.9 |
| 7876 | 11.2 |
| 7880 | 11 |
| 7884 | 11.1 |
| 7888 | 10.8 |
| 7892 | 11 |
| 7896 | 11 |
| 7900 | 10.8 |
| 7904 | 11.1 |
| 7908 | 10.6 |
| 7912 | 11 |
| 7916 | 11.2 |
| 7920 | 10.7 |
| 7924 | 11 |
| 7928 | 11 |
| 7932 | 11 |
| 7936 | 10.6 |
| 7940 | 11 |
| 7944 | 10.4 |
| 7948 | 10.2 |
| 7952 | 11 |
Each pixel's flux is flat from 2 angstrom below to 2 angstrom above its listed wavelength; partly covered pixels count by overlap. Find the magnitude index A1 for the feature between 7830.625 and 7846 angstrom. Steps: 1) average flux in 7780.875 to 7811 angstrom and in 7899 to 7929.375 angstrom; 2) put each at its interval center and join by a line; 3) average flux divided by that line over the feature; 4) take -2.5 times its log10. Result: 0.03 mag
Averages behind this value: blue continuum 10.7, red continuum 10.9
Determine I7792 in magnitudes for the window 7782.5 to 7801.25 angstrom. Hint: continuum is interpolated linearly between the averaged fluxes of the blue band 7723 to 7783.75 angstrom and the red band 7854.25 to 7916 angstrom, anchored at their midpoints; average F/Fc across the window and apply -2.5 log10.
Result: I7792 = 0.029 mag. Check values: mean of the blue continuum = 10.7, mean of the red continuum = 11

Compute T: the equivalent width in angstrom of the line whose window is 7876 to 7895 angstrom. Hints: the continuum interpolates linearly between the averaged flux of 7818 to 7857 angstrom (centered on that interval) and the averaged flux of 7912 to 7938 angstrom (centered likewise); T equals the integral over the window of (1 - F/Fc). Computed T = -0.38 angstrom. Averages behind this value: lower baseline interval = 10.6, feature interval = 11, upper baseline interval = 10.9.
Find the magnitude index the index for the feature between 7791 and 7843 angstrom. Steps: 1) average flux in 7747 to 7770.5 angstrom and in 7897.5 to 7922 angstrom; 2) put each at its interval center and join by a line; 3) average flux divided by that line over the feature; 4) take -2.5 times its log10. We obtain 0.00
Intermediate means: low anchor 10.5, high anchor 10.9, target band 10.7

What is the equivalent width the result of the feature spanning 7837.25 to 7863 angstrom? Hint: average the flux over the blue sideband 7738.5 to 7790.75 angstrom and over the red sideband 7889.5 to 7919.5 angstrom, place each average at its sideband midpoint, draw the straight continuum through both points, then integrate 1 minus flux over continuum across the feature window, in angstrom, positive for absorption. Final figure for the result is 0.0 angstrom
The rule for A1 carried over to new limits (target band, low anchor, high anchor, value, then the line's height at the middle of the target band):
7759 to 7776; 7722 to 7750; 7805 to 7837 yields 0.00 mag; 10.7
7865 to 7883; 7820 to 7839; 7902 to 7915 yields -0.03 mag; 10.8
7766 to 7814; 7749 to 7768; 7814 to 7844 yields -0.01 mag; 10.6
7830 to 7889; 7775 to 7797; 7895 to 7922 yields -0.01 mag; 10.8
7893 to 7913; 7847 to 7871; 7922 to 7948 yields 0.00 mag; 10.9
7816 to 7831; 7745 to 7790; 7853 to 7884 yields 0.02 mag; 10.8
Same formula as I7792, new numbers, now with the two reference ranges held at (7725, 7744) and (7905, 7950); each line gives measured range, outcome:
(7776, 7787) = 0.03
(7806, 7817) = 0.01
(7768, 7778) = 0.02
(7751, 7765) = 0.03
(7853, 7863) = -0.02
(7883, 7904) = -0.01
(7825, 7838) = 0.03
